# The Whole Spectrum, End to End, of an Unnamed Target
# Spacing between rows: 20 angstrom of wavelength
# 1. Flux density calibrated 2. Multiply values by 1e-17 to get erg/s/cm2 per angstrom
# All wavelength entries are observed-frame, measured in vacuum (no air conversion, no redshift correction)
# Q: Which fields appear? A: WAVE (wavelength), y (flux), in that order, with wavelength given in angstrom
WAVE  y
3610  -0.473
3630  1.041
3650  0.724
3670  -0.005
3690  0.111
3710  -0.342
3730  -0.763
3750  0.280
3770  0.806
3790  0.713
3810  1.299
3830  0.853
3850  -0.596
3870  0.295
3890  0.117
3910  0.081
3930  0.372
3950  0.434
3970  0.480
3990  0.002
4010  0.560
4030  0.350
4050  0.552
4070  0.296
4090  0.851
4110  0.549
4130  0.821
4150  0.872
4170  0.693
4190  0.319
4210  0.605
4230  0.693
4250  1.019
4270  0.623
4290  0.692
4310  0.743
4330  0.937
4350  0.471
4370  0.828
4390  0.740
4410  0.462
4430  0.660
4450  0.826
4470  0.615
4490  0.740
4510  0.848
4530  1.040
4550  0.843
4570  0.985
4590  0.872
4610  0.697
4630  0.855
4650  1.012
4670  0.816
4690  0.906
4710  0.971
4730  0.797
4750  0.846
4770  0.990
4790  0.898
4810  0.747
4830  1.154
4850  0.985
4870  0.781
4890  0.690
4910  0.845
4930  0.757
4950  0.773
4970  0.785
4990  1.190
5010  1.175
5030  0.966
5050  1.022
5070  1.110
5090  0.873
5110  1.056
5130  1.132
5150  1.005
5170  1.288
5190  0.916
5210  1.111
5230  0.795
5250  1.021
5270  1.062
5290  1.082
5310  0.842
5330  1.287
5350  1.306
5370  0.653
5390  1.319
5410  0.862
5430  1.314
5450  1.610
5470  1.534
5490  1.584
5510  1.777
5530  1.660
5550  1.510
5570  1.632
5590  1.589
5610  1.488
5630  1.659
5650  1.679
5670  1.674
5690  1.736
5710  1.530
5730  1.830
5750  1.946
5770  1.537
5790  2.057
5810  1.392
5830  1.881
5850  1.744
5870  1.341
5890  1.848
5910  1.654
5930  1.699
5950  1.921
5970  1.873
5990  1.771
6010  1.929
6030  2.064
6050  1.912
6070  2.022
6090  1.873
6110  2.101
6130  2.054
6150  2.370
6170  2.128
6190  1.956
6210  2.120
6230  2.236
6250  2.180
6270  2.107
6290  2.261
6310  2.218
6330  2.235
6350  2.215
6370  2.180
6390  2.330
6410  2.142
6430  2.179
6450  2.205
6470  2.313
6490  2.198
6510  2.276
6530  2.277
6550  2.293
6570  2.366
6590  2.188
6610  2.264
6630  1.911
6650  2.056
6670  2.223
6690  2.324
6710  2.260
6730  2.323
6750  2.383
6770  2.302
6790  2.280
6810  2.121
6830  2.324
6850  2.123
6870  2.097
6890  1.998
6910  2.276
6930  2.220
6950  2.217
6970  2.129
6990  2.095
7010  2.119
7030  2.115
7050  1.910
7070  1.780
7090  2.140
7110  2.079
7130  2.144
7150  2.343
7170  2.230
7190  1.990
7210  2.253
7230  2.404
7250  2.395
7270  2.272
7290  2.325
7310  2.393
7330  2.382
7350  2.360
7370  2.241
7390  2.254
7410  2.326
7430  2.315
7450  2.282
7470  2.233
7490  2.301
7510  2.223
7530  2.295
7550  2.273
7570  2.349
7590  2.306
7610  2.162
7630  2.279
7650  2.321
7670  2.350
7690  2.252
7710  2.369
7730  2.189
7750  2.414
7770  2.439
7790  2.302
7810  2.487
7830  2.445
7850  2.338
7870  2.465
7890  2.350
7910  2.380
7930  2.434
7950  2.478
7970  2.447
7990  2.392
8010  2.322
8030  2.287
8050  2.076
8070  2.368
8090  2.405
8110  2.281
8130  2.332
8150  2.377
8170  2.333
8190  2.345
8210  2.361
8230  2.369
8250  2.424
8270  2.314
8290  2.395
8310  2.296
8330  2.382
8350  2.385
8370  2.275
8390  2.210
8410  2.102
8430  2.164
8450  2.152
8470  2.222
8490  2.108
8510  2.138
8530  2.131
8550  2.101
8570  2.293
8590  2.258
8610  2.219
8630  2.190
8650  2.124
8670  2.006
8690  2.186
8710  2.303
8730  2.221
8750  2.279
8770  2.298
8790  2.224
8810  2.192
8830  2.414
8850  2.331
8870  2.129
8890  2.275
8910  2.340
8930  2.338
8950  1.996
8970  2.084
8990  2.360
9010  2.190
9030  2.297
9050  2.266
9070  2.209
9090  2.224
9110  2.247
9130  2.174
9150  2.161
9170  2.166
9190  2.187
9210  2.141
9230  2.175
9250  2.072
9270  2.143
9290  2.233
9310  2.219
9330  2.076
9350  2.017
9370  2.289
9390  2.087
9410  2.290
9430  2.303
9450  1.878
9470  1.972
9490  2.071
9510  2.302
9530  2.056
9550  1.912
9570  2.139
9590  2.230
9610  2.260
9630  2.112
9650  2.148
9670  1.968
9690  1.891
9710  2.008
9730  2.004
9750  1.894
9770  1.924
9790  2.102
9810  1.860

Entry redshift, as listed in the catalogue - 0.36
